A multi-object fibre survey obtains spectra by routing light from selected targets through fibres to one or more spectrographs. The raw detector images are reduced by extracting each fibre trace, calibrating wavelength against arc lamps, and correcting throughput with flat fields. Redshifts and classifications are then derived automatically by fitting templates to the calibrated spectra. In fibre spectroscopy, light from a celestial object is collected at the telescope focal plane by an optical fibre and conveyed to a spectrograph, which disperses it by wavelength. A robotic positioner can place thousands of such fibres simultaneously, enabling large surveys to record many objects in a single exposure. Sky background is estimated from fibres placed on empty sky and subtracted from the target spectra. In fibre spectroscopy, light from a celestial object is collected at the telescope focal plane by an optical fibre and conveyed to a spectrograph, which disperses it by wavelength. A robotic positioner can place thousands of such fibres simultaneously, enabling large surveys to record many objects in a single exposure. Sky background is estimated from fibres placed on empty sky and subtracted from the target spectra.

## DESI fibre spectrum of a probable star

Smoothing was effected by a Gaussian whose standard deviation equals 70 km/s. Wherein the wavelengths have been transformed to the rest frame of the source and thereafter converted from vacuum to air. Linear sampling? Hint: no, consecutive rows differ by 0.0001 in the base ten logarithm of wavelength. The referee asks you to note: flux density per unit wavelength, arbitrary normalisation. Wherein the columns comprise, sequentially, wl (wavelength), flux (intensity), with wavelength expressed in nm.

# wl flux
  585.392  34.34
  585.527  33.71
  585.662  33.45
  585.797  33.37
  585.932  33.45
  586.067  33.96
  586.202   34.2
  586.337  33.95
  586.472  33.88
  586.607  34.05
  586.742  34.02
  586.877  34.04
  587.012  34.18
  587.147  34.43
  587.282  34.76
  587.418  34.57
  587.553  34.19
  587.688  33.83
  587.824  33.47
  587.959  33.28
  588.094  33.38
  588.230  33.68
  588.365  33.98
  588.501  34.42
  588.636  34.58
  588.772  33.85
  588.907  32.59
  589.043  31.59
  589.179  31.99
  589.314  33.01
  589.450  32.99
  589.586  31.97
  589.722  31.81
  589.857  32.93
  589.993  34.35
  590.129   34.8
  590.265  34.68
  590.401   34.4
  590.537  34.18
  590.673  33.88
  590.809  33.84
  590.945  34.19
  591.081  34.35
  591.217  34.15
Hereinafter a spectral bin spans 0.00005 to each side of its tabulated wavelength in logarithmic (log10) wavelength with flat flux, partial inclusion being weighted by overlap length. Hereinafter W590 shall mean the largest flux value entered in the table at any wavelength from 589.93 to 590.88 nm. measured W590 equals 34.8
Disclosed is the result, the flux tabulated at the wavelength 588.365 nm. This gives 33.98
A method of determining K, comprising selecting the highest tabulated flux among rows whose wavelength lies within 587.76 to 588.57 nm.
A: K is 34.42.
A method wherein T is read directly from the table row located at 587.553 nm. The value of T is 34.19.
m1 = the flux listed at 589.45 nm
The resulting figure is 32.99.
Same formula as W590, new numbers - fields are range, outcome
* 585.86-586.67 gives 34.2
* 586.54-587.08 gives 34.18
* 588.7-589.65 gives 33.85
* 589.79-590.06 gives 34.35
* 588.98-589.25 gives 31.99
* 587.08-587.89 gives 34.76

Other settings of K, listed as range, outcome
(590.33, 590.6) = 34.4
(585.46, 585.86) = 33.71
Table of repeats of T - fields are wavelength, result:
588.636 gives 34.58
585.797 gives 33.37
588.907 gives 32.59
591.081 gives 34.35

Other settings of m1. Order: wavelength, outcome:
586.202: 34.2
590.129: 34.8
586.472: 33.88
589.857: 32.93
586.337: 33.95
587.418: 34.57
